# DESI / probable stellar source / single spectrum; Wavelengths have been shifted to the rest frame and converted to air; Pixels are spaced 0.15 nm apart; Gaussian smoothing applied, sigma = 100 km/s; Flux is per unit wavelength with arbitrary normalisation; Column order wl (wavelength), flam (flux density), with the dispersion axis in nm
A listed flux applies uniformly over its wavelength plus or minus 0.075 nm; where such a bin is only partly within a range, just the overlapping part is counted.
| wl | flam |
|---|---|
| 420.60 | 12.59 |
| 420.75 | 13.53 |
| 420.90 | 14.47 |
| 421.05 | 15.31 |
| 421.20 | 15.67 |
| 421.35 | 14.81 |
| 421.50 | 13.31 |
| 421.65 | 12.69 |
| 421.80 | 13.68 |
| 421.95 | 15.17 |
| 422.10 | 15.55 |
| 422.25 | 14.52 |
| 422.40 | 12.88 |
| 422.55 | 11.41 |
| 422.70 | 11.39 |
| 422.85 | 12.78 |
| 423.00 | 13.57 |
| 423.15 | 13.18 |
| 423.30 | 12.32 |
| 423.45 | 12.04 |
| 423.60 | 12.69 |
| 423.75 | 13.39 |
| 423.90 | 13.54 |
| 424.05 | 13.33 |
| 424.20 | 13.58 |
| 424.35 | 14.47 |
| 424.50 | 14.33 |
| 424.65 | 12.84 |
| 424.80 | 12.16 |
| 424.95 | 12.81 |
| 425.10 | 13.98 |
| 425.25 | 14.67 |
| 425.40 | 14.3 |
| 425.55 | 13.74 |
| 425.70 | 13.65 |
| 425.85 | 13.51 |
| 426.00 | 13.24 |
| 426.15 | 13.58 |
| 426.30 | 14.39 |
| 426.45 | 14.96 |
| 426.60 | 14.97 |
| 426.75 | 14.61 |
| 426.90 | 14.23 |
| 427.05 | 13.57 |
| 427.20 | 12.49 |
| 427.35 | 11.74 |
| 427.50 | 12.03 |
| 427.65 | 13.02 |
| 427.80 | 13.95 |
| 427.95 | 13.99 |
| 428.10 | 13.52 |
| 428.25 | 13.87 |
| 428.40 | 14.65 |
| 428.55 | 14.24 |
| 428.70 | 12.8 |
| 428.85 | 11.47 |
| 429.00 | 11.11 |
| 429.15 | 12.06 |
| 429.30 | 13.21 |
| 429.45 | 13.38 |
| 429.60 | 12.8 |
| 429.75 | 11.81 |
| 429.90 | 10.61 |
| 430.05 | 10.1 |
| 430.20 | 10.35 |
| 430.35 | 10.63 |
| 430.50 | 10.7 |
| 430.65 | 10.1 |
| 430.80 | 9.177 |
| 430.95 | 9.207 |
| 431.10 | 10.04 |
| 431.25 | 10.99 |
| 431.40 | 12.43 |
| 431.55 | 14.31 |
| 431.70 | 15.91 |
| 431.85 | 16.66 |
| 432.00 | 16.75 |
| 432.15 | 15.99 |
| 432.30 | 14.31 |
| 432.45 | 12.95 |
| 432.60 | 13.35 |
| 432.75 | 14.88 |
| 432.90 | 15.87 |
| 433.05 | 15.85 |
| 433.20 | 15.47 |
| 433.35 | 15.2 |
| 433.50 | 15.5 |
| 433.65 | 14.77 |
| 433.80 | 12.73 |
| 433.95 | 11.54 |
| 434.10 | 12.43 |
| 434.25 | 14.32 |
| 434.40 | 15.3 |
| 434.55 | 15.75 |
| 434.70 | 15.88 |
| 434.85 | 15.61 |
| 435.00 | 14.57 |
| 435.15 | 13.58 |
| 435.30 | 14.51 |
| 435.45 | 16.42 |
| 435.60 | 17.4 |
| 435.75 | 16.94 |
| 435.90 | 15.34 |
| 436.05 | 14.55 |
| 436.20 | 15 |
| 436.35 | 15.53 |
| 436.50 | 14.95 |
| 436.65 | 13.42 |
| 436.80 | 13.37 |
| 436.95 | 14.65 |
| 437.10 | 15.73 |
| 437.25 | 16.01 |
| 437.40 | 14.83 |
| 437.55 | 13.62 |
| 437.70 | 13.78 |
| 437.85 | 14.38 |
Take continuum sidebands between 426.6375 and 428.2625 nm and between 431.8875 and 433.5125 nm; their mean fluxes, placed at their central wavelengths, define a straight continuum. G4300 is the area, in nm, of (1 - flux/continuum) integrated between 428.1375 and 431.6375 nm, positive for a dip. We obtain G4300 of 0.589 nm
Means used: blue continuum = 13.4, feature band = 11.8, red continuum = 15.1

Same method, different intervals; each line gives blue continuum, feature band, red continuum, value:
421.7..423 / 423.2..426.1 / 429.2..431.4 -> -0.158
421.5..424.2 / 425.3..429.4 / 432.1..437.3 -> 0.108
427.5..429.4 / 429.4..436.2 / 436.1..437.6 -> 0.124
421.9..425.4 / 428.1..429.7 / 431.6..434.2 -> 0.130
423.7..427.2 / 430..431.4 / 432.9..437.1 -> 0.401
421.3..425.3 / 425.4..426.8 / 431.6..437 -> -0.032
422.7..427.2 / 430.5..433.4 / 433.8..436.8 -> 0.170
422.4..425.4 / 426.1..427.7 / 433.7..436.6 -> -0.005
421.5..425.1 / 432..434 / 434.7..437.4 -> 0.012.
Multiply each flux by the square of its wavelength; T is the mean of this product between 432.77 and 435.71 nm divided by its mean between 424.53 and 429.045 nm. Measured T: 1.1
